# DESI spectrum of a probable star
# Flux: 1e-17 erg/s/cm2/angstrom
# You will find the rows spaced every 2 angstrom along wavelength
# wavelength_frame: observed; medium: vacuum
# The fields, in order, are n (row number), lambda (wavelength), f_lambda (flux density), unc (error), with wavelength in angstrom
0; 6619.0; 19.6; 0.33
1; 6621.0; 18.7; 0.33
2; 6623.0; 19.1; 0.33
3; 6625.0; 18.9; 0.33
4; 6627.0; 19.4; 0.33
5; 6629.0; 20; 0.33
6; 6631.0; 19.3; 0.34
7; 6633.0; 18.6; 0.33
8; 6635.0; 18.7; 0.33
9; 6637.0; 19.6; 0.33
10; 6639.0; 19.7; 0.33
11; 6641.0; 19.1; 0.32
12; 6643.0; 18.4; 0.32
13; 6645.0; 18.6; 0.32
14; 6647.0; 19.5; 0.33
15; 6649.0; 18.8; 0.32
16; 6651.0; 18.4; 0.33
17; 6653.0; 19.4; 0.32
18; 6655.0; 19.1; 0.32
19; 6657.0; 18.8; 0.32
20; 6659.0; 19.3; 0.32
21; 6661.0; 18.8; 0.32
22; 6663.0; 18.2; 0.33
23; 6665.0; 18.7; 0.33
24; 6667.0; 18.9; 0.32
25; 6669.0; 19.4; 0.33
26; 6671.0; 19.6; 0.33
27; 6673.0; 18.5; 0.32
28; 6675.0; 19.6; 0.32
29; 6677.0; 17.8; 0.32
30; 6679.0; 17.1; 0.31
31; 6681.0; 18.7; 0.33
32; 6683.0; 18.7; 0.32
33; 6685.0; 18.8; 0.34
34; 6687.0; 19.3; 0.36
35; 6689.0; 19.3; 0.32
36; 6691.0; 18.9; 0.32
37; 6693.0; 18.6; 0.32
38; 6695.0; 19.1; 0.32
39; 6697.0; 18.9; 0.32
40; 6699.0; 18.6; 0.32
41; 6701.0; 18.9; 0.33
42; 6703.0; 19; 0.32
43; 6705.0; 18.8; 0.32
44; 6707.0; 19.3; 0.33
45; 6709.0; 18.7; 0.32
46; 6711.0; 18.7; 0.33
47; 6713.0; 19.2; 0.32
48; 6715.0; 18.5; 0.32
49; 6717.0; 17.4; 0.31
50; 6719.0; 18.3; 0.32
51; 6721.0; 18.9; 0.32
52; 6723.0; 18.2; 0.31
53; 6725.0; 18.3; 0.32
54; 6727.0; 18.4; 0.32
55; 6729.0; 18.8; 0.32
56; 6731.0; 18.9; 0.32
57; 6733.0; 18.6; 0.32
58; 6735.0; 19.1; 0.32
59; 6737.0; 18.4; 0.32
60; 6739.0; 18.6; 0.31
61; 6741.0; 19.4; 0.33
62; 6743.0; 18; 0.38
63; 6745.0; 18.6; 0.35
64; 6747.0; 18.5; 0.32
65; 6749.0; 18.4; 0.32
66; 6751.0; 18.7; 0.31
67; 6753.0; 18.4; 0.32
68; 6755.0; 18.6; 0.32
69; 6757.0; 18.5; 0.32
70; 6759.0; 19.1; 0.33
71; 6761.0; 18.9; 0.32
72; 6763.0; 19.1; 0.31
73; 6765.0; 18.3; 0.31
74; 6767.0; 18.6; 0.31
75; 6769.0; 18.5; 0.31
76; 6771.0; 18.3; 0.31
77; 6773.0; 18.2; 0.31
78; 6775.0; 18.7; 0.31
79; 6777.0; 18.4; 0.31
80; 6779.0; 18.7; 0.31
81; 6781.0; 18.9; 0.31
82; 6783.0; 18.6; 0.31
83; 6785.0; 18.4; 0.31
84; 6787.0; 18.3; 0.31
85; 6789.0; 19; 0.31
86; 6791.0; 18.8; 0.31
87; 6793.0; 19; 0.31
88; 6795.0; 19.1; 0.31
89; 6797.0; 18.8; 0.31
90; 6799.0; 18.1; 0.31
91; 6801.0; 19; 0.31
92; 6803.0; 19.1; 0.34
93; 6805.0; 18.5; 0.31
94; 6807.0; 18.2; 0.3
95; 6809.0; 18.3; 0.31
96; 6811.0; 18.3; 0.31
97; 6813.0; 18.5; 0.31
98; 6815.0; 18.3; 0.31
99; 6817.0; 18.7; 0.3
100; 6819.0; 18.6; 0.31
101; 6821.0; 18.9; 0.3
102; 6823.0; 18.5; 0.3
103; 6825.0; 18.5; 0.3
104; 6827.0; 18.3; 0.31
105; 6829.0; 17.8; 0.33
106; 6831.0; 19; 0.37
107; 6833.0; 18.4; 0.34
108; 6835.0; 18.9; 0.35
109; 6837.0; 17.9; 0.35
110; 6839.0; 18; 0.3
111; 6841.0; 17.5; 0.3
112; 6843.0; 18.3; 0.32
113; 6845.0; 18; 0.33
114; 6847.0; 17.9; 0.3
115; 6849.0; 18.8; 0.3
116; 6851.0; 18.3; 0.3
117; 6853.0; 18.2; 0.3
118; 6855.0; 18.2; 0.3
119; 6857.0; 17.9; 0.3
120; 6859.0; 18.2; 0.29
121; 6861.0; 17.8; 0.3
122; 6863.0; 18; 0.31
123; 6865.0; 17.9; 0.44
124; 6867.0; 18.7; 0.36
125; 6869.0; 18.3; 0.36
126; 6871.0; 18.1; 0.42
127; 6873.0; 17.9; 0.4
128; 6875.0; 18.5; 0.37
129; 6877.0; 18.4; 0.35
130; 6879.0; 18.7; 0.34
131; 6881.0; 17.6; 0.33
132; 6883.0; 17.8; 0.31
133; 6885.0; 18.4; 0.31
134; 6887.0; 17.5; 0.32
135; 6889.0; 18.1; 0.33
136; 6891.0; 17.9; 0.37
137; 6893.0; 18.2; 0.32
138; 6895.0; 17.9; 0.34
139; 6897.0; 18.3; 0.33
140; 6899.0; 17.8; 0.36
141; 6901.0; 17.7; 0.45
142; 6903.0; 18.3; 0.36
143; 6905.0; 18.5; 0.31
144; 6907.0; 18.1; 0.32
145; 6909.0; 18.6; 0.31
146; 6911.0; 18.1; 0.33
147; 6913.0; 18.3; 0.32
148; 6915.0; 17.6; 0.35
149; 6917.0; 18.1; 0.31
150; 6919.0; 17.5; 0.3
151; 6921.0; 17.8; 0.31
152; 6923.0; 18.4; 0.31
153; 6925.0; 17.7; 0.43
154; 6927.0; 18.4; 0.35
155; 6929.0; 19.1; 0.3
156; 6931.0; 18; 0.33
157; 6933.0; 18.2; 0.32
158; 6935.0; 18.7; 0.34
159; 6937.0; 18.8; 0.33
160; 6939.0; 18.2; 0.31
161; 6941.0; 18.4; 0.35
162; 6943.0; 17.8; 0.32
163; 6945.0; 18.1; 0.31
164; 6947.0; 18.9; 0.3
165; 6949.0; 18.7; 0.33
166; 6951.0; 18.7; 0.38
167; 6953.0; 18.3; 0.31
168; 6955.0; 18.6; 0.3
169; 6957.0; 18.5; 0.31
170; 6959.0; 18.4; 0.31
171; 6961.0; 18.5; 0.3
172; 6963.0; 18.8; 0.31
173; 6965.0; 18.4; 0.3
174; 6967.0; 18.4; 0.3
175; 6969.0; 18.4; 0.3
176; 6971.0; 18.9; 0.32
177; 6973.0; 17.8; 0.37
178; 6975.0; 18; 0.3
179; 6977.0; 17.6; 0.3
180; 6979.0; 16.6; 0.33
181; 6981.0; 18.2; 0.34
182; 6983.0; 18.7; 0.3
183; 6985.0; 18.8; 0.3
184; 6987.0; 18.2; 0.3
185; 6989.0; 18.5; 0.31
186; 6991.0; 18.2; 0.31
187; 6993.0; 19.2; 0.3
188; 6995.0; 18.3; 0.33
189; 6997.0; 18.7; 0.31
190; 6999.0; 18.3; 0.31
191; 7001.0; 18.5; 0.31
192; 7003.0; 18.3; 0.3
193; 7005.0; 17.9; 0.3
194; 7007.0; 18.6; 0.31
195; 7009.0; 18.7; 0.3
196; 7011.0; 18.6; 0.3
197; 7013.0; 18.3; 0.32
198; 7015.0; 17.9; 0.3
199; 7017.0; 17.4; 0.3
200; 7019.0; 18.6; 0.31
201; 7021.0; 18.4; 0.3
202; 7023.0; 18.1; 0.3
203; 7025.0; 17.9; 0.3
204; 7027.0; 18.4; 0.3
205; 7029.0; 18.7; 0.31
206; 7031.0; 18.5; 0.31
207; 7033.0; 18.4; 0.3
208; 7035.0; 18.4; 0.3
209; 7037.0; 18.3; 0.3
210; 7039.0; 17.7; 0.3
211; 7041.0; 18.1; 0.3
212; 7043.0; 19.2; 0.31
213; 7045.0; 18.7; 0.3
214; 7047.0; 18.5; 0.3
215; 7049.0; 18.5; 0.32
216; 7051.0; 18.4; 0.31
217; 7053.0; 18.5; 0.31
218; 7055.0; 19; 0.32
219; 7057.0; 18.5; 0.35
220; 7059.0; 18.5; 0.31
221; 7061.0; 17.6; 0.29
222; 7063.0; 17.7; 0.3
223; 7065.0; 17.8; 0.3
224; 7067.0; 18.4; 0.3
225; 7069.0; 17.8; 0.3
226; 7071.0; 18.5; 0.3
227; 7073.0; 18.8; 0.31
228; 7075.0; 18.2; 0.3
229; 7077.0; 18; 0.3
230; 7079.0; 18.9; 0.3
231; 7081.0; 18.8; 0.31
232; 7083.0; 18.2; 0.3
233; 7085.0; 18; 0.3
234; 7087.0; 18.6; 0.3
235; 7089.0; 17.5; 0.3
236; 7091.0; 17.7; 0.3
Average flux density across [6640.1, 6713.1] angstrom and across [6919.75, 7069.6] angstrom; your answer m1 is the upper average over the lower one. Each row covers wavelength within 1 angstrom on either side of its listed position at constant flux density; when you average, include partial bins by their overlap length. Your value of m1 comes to 0.97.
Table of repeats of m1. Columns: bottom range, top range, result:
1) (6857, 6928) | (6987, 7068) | 1.01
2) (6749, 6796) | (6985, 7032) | 0.98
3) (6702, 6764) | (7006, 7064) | 0.98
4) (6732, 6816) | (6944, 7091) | 0.99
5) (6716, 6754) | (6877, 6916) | 0.98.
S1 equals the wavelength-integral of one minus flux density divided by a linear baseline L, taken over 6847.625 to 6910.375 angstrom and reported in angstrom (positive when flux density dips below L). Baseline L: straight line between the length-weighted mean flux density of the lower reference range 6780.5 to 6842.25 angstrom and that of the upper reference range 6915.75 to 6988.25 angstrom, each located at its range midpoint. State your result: 0.90 angstrom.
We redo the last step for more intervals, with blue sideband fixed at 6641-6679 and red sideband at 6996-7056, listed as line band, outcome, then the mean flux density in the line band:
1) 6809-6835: 0.20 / 18.5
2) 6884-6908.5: 0.63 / 18.1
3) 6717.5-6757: 0.37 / 18.6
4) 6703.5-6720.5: 0.13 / 18.6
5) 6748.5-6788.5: 0.25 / 18.6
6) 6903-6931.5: 0.54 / 18.2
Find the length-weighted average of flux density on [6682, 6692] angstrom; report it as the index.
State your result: 19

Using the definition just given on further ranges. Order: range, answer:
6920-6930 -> 18.3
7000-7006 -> 18.2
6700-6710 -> 18.9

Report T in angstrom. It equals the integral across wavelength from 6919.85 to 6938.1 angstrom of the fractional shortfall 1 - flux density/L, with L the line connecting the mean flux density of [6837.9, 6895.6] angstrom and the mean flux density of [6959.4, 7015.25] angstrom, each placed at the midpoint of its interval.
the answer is -0.1 angstrom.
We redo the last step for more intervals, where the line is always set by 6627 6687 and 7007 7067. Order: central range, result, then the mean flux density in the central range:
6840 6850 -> 0.28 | 18.1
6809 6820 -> 0.12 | 18.5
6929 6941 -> 0.03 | 18.4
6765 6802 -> 0.19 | 18.6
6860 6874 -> 0.37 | 18.1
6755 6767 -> 0.00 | 18.8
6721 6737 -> 0.16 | 18.6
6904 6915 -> 0.16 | 18.3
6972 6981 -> 0.41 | 17.6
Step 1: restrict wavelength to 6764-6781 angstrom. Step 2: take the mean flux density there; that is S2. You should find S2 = 18.5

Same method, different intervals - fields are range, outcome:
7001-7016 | 18.3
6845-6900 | 18.1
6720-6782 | 18.6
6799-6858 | 18.4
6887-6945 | 18.1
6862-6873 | 18.2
